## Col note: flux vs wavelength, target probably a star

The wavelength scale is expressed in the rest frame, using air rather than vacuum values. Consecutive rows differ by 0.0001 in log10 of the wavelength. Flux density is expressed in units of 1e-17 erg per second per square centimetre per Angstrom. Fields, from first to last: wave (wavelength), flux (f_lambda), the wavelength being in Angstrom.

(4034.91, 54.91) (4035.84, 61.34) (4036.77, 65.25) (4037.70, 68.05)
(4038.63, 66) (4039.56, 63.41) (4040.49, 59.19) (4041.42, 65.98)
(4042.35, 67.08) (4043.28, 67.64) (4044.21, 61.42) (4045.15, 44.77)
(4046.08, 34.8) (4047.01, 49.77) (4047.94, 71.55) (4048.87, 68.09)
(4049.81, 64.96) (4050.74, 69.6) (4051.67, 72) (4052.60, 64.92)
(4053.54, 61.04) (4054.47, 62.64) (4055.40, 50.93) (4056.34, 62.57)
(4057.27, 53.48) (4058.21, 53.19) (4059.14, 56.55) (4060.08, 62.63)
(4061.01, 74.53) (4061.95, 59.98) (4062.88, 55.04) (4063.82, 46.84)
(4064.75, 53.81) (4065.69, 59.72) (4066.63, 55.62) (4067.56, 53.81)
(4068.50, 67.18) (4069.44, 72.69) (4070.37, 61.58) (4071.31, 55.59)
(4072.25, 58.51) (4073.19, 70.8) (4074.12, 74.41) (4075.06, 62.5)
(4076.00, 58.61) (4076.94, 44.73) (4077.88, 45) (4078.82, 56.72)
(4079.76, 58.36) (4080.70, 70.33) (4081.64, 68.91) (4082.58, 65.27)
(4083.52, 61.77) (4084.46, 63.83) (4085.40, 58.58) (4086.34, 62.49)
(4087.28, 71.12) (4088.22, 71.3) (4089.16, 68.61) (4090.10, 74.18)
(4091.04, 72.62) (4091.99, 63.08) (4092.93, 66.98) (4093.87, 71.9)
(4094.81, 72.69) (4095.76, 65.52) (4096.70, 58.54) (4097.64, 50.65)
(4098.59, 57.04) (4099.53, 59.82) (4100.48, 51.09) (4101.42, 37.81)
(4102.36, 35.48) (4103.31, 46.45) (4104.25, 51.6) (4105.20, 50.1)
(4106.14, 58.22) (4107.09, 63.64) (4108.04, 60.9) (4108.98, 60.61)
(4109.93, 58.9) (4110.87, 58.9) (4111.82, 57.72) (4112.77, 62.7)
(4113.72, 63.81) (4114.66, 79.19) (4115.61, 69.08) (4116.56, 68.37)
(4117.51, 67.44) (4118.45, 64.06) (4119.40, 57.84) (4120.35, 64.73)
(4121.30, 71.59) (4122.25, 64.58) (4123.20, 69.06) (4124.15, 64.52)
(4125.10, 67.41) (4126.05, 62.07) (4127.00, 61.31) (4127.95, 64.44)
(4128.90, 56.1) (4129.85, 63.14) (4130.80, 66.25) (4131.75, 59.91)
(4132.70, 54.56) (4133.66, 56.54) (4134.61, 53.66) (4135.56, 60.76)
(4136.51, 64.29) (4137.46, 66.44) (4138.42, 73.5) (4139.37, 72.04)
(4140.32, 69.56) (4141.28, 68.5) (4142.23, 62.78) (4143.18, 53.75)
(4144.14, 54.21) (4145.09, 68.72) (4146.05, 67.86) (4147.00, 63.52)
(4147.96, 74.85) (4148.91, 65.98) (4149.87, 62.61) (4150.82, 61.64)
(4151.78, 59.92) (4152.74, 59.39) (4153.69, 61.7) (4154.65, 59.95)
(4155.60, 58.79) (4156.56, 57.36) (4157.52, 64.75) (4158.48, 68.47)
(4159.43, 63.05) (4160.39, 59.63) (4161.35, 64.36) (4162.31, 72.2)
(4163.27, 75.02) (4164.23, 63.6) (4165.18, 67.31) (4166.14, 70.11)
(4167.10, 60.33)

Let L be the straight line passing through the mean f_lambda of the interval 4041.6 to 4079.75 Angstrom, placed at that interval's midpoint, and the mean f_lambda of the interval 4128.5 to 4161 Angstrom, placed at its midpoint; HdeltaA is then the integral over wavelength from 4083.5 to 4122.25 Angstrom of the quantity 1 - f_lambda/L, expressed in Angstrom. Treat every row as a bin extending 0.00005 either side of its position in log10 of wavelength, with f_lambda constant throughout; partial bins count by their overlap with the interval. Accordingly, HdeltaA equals -0.3 Angstrom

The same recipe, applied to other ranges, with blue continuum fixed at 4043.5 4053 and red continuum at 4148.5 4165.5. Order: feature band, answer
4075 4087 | 0.3 Angstrom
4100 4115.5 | 1.4 Angstrom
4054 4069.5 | 0.6 Angstrom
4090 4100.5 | -0.4 Angstrom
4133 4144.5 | 0.0 Angstrom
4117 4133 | -0.2 Angstrom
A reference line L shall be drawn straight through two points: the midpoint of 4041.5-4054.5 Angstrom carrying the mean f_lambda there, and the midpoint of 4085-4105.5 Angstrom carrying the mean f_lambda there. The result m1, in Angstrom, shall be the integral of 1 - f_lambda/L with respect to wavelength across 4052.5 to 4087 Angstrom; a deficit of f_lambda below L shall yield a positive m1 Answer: 0.4 Angstrom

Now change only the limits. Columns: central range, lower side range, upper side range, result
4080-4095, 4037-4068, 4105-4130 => -1.3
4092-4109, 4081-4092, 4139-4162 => 2.5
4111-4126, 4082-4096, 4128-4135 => -1.1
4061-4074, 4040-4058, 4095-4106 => -0.6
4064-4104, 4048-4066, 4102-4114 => -1.6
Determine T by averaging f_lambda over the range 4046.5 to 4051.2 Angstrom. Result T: 64.5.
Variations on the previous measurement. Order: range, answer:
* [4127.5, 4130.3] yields 61.2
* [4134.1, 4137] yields 59.8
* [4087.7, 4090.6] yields 71.5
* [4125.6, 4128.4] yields 62.6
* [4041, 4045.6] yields 61.3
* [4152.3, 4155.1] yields 60.4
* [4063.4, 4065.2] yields 50.5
